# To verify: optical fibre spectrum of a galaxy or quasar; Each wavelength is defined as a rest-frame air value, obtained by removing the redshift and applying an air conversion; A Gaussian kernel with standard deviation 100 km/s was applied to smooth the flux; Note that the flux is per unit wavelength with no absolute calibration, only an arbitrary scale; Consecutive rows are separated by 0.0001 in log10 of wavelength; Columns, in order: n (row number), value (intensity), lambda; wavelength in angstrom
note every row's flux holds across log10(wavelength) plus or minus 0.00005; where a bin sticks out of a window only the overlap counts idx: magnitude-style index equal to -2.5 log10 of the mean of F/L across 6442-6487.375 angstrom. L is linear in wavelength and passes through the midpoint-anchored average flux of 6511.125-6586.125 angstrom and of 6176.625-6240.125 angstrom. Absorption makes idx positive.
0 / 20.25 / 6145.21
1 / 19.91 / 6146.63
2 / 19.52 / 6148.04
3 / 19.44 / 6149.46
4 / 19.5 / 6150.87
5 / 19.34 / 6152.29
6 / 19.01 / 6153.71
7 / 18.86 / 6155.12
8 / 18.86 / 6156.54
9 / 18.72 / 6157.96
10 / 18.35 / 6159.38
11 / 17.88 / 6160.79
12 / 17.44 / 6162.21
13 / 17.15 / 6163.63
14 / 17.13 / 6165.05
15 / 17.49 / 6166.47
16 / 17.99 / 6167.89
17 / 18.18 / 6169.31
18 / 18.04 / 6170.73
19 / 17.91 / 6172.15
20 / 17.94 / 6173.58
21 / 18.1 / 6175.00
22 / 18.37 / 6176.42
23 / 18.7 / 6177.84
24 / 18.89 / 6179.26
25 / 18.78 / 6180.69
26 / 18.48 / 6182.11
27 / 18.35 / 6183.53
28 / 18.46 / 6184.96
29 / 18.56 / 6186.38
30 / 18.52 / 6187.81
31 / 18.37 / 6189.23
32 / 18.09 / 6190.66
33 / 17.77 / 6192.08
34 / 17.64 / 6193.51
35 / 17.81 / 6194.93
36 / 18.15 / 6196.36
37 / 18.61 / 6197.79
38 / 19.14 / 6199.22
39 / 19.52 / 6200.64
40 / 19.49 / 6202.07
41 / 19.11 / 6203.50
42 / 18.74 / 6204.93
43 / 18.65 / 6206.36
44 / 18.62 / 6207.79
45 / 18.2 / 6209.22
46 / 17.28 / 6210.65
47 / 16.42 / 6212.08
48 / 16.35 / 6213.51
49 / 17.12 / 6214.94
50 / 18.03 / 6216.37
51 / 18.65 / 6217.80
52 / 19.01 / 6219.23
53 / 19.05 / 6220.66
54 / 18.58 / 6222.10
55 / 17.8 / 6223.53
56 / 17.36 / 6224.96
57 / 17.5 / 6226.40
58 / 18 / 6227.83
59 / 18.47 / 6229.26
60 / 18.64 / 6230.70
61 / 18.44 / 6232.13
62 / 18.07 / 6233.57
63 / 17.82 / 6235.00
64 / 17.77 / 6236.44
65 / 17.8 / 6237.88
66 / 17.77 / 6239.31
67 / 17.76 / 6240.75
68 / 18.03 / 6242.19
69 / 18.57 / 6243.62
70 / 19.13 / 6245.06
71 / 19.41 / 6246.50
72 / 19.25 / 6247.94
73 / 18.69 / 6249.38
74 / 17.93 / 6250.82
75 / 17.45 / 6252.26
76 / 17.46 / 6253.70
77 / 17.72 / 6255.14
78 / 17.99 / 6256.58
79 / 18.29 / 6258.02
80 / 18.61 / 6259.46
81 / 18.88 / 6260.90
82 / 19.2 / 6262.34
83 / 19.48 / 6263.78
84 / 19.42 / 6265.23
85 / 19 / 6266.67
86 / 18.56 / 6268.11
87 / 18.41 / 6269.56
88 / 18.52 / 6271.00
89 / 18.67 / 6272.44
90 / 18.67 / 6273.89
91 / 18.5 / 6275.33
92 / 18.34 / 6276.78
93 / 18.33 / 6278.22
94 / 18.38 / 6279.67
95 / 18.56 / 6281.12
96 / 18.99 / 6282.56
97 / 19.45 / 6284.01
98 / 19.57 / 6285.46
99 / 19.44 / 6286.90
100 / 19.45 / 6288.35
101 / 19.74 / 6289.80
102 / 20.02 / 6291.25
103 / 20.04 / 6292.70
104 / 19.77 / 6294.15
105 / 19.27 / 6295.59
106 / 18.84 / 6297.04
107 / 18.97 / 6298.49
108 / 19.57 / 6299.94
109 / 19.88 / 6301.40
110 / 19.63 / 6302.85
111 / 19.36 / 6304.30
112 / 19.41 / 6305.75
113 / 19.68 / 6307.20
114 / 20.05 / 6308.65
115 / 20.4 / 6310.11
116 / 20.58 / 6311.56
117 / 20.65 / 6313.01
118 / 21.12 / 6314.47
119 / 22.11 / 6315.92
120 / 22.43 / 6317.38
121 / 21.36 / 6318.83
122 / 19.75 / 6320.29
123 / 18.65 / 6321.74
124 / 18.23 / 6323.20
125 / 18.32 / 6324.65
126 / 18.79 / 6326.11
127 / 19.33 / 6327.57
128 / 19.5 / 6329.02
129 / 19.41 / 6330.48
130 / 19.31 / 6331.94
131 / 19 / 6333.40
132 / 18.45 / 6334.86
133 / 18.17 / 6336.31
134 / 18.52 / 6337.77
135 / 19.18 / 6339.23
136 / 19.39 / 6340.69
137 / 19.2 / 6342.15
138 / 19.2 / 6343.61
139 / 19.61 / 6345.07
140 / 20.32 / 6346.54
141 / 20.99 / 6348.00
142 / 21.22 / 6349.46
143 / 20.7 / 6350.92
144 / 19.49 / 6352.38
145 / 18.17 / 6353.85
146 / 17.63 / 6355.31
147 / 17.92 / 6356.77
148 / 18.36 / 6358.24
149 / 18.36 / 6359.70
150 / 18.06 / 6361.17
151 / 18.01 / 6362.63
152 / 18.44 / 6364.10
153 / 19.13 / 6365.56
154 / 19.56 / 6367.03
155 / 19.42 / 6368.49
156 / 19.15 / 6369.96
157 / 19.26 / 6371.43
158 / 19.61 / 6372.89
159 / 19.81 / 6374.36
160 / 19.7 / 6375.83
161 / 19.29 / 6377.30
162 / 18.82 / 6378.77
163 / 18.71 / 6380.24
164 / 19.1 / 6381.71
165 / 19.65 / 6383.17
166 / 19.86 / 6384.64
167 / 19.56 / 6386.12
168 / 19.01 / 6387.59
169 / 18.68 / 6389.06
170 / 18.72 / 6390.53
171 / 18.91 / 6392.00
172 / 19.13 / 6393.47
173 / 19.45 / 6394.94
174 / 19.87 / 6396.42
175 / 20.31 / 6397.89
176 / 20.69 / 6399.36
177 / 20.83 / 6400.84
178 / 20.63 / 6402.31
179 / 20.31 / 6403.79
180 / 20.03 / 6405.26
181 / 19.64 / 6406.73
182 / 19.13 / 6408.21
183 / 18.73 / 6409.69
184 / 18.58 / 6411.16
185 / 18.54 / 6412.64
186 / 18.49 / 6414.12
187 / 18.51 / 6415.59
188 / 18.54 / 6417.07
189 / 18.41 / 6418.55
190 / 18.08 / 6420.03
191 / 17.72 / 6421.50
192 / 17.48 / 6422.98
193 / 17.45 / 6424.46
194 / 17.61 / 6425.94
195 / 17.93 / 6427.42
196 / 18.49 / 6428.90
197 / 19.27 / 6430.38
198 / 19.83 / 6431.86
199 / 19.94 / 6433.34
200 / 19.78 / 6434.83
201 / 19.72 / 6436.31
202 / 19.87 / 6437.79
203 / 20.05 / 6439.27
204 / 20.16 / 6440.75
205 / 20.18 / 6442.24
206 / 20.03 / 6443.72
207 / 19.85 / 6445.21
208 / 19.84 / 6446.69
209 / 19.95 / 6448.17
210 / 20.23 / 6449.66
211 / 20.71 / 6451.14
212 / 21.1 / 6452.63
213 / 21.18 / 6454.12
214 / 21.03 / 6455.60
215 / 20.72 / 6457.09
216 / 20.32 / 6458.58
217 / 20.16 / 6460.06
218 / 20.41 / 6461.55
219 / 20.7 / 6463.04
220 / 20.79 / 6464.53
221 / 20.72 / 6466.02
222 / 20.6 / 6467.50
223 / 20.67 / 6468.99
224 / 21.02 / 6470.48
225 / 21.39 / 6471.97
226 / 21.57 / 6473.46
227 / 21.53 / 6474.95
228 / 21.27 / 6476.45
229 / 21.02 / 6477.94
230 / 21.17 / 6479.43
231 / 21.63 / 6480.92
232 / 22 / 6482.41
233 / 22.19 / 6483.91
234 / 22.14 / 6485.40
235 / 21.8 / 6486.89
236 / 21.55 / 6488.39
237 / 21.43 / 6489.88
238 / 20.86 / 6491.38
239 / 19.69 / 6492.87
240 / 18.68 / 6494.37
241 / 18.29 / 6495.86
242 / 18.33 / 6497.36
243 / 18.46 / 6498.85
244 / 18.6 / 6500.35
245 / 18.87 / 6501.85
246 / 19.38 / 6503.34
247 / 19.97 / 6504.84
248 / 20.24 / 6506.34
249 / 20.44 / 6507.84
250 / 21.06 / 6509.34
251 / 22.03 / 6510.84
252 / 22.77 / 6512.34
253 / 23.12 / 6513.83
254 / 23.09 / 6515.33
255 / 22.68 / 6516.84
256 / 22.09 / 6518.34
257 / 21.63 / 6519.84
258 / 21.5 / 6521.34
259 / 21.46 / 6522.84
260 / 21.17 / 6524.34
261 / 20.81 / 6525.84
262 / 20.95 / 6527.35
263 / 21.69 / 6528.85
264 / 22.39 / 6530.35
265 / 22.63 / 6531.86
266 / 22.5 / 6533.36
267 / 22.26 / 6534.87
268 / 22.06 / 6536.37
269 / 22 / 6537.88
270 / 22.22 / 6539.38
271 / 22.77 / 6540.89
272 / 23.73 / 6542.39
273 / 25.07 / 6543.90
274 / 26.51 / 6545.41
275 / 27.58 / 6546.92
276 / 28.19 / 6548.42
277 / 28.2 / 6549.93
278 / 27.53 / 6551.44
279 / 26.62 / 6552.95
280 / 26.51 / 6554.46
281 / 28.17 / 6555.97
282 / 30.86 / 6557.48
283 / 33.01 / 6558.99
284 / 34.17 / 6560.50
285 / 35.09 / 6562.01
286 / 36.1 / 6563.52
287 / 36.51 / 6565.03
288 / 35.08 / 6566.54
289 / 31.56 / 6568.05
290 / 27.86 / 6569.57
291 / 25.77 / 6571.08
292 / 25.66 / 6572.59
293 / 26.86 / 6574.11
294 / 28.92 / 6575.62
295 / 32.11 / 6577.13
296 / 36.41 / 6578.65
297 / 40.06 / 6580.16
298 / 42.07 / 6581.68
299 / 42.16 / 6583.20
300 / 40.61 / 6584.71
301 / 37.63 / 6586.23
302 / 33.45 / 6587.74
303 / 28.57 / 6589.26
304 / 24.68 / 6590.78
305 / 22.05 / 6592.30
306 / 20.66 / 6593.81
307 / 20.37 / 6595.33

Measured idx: 0.21 mag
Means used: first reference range 18.2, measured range 20.9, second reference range 27.6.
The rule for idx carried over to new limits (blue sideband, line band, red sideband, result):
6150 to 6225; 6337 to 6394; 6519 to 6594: 0.199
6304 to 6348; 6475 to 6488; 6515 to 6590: 0.178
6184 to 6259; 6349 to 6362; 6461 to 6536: 0.043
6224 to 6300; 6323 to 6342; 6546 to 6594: 0.141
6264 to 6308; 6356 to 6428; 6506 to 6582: 0.166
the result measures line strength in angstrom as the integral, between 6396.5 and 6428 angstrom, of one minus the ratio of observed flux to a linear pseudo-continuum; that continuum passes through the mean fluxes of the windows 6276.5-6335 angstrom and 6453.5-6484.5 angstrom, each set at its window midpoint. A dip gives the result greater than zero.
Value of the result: 2.4 angstrom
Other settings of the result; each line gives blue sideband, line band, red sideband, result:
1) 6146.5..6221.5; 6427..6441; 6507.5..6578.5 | 2.44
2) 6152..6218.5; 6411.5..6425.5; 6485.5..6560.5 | 2.14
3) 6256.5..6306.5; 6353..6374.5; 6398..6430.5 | 0.29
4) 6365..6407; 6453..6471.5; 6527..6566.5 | 1.89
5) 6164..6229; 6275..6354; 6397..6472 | -2.52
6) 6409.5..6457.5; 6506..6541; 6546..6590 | 7.52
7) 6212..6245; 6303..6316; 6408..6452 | -1.27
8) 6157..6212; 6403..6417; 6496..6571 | 2.05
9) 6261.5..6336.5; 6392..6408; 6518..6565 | 1.45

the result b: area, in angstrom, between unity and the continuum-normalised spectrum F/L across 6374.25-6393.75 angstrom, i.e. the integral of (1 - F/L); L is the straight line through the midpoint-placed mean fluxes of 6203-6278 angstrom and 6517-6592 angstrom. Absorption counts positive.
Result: 3.1 angstrom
